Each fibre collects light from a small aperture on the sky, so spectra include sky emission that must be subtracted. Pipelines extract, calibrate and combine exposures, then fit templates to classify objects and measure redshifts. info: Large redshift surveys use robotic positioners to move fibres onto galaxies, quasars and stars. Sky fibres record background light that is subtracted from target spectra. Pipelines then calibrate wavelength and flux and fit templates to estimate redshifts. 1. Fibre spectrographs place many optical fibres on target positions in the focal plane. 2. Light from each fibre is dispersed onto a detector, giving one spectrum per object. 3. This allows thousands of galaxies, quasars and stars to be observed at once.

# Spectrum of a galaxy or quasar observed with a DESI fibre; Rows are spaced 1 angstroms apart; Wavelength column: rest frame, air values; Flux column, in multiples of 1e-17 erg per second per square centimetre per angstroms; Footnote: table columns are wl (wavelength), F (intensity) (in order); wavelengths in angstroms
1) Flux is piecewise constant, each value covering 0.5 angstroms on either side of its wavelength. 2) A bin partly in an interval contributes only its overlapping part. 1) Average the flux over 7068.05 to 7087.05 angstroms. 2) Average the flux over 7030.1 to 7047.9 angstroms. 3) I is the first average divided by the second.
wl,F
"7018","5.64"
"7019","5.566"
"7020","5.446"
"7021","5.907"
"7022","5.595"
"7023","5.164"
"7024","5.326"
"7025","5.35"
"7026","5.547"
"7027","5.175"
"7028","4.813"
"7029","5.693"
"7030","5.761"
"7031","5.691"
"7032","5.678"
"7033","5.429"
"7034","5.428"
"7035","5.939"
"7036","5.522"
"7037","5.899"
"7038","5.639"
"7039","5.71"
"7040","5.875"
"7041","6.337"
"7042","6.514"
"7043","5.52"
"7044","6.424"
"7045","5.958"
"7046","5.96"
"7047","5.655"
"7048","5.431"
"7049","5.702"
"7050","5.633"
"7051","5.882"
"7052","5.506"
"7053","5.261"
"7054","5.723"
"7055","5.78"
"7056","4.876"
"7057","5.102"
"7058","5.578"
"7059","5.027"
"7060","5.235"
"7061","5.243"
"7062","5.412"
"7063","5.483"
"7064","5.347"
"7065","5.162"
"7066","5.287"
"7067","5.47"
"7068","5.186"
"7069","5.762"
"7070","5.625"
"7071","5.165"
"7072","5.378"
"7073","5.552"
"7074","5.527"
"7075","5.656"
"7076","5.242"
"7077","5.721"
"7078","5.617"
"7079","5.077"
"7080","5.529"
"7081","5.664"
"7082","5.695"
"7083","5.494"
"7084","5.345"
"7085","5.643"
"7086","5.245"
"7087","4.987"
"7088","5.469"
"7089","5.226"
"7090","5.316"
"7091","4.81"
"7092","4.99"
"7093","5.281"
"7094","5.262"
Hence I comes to 0.94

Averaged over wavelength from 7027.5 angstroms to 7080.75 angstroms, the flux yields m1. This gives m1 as 5.56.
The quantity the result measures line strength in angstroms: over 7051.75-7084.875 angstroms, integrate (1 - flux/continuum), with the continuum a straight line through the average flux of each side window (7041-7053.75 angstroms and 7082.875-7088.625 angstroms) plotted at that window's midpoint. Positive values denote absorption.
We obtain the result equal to 0.8 angstroms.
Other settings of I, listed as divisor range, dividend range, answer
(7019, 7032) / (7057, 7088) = 0.99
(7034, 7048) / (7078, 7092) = 0.91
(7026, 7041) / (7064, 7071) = 0.96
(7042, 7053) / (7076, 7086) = 0.95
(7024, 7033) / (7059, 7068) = 0.97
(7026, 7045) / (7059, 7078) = 0.94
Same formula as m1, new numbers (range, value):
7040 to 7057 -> 5.74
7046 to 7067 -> 5.43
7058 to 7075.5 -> 5.39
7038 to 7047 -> 5.99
